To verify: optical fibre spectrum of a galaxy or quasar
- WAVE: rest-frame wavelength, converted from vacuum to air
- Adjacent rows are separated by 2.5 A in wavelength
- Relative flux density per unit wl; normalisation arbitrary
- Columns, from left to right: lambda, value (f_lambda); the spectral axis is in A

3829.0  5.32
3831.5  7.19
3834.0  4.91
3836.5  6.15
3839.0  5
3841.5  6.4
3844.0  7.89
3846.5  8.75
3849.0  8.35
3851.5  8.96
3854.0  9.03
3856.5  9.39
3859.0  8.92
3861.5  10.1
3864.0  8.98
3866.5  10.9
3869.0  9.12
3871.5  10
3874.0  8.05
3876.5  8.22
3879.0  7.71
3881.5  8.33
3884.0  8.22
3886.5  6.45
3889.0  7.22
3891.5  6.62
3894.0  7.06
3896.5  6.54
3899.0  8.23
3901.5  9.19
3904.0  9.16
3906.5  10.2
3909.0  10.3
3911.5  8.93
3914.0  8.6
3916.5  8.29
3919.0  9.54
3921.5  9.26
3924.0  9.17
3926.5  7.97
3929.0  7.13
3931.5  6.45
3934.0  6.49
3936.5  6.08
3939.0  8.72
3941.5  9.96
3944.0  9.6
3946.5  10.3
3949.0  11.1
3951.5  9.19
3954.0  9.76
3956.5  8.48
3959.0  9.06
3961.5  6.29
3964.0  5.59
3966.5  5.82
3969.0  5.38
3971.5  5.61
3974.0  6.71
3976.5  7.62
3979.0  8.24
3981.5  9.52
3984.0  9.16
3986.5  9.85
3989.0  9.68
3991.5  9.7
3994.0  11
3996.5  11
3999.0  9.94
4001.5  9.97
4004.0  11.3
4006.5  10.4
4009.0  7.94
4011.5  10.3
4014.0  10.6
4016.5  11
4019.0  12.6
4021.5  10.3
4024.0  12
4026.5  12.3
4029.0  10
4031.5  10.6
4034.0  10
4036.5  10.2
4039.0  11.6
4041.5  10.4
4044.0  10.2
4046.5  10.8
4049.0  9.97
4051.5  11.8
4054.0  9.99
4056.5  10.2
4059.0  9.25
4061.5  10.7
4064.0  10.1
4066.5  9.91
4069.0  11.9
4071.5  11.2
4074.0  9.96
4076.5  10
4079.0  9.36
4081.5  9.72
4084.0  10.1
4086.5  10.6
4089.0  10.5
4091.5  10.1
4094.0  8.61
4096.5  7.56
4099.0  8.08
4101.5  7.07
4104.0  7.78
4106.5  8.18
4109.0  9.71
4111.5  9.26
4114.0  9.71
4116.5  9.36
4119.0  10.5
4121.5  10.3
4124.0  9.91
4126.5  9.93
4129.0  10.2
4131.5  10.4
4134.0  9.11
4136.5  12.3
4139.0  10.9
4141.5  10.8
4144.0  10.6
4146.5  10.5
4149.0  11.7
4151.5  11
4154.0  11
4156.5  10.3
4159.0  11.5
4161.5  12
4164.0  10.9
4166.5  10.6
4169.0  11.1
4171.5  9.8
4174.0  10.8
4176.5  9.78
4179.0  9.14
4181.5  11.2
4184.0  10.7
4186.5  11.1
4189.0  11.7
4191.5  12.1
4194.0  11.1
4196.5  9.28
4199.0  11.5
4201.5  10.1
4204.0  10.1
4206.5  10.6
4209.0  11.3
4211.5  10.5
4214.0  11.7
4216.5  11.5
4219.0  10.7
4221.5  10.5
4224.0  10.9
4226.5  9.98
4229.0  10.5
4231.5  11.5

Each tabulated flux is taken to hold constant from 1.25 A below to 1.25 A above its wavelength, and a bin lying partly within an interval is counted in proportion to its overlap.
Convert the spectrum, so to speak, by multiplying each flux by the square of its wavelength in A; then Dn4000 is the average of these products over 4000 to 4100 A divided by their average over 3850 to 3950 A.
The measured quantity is 1.3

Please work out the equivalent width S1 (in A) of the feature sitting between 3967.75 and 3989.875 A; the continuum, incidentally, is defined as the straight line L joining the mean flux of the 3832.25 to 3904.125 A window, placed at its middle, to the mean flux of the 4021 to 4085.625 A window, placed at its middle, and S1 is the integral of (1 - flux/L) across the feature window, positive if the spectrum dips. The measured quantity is 3.7 A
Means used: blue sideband 8.04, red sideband 10.5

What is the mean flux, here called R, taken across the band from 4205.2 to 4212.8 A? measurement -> 10.8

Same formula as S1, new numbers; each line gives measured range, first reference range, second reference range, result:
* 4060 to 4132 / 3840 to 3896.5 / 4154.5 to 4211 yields 3.0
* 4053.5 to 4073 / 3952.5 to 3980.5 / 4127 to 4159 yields -2.7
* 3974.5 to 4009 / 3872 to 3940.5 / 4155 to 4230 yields -2.9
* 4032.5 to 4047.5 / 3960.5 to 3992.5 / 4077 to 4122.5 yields -3.7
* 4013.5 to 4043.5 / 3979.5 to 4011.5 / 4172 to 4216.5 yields -2.7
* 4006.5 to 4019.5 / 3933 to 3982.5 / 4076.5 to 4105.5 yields -3.0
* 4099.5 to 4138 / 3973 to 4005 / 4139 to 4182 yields 3.3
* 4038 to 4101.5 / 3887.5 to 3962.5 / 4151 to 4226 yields -1.9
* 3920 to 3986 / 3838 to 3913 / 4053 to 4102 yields 6.5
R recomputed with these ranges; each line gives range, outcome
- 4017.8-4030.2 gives 11.4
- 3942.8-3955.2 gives 9.99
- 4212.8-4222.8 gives 11.1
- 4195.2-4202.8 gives 10.3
